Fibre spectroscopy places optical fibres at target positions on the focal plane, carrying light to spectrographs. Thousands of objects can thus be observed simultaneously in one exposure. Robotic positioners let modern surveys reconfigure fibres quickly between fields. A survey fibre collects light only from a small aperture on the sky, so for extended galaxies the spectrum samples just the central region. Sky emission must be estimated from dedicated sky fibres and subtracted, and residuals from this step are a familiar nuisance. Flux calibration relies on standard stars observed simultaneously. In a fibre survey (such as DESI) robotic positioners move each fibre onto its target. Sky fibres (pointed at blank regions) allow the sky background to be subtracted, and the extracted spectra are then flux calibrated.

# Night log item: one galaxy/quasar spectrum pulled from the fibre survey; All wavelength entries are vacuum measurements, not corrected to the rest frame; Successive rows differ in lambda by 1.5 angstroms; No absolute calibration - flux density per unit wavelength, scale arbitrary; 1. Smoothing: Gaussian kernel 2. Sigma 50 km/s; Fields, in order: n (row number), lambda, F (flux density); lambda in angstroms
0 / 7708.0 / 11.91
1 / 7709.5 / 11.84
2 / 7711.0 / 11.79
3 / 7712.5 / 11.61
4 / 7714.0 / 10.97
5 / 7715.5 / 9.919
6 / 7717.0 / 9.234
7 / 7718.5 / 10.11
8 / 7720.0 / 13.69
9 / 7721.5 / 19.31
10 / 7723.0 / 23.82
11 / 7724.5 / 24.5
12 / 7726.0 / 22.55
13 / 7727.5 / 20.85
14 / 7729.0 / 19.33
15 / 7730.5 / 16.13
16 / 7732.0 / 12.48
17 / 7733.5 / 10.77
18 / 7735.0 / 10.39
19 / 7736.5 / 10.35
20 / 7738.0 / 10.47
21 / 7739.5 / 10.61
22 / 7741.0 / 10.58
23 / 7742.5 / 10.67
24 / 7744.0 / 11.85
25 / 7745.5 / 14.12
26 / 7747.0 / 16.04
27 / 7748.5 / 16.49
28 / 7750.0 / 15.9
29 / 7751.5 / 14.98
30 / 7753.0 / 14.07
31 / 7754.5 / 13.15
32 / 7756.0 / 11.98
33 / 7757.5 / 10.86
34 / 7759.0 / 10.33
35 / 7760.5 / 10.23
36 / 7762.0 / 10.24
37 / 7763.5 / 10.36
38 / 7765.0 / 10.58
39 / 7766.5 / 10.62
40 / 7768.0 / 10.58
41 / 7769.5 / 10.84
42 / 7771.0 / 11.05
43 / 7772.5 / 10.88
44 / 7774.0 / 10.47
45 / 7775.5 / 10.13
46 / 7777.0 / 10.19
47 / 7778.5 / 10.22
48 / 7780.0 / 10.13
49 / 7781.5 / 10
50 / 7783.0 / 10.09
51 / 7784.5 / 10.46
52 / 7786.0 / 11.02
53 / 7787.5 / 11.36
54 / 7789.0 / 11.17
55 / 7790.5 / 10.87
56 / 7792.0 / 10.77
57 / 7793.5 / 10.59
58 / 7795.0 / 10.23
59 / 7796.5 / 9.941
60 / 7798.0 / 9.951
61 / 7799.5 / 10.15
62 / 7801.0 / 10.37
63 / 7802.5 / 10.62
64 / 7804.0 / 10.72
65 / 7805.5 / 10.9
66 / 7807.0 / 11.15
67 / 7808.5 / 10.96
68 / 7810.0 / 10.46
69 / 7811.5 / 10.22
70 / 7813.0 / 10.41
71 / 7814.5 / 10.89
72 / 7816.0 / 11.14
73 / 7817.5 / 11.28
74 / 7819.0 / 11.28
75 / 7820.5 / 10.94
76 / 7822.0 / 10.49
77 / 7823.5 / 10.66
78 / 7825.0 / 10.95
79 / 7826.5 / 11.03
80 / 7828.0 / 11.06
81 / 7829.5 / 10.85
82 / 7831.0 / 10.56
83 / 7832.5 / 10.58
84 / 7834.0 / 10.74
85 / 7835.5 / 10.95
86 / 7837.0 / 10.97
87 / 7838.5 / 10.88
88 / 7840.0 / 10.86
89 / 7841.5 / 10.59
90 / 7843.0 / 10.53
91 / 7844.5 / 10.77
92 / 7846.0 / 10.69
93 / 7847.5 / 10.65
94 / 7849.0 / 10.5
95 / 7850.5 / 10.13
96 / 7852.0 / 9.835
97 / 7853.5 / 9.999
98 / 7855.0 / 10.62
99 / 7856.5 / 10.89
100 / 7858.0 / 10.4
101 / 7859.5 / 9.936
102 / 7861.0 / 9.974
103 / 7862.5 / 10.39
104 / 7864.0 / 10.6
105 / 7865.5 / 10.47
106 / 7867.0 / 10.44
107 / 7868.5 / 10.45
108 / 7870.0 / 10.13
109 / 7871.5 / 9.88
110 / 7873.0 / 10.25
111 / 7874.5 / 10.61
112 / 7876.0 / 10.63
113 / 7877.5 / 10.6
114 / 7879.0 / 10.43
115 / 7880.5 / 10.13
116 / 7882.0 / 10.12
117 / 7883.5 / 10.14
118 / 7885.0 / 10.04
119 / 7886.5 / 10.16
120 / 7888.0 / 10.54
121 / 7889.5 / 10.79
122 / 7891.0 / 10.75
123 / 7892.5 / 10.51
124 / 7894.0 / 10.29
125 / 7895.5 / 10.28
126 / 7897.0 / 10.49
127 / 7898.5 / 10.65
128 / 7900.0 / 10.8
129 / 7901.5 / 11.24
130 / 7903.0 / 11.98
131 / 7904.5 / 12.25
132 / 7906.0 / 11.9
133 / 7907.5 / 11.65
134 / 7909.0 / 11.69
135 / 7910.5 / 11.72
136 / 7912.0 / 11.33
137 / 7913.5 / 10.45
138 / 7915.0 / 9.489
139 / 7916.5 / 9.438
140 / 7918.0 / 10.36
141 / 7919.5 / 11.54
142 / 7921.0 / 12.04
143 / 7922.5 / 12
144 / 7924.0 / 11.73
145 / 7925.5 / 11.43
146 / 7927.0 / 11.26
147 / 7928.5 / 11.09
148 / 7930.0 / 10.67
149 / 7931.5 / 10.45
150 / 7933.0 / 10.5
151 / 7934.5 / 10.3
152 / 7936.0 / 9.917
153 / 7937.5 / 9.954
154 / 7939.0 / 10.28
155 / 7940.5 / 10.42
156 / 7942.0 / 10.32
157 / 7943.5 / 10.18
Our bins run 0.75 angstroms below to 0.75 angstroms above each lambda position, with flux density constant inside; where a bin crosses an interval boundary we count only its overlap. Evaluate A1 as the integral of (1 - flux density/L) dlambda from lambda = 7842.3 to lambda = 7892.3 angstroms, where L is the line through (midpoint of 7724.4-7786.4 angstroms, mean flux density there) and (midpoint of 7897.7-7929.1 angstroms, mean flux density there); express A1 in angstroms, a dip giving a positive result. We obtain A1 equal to 5.2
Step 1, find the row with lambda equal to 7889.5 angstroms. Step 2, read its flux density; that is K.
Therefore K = 10.79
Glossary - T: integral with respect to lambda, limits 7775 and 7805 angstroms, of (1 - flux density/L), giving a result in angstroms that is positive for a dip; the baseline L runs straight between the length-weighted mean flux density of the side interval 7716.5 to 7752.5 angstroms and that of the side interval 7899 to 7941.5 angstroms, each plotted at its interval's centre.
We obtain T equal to 7.1 angstroms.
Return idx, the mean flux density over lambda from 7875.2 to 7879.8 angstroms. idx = 10.5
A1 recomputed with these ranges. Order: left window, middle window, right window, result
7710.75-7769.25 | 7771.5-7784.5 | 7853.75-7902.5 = 2.4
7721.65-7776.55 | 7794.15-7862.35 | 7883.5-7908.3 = 7.9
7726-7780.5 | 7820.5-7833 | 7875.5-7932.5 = 0.9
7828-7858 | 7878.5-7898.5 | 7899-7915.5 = 1.4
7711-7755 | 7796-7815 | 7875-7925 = 3.4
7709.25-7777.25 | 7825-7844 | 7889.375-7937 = 1.8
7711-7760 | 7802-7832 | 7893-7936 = 4.2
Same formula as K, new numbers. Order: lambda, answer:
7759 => 10.33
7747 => 16.04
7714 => 10.97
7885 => 10.04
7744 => 11.85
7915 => 9.489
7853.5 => 9.999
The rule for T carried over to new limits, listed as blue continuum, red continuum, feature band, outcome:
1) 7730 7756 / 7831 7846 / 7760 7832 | 6.3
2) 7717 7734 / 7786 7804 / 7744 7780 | 5.1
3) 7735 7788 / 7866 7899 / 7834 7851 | 0.1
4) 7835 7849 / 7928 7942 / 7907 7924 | -1.0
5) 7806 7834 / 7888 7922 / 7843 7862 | 0.9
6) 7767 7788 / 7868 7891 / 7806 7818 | -0.4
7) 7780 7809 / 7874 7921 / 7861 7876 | 0.5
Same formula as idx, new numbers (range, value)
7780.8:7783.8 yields 10.1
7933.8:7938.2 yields 10.1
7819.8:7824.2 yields 10.7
